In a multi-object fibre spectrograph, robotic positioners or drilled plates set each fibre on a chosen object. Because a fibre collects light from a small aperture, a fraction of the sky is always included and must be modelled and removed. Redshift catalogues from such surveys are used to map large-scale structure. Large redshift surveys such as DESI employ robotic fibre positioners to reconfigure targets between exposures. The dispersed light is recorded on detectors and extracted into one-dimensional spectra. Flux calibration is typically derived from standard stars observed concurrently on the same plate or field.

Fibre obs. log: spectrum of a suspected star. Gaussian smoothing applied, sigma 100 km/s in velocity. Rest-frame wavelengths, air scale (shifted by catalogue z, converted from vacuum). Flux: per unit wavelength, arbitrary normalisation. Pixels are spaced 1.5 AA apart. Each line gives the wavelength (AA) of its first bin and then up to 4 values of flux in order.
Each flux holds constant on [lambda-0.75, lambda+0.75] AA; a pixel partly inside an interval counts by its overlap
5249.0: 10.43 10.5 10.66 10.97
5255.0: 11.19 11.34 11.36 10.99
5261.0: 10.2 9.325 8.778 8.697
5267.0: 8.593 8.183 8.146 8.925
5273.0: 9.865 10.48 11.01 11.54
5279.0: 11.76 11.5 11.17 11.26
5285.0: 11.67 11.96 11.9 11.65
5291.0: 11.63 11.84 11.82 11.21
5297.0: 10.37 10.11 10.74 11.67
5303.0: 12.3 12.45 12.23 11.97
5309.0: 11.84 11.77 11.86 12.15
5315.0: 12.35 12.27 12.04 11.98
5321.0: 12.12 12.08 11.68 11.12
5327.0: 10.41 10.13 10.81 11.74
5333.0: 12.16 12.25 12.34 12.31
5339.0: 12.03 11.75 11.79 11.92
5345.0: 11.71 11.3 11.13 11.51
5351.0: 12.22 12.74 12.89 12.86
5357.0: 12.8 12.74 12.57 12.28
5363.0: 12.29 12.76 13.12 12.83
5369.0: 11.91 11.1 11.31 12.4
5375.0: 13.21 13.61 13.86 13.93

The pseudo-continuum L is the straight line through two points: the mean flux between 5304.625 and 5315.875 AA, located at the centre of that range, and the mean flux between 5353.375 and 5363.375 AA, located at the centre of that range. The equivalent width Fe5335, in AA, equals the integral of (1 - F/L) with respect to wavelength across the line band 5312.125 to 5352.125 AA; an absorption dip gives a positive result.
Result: 1.8 AA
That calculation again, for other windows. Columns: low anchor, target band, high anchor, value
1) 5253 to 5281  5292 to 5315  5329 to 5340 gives -1.1 AA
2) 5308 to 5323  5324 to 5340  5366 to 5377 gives 0.8 AA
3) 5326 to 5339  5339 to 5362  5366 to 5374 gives -0.7 AA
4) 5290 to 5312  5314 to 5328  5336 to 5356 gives 0.0 AA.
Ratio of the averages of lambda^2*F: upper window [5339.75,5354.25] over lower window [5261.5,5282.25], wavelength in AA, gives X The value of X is 1.24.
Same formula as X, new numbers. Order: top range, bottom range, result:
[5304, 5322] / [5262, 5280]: 1.27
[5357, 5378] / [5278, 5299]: 1.13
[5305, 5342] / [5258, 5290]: 1.16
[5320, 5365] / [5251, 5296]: 1.15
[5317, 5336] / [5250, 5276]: 1.20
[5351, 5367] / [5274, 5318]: 1.12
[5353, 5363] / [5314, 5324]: 1.06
